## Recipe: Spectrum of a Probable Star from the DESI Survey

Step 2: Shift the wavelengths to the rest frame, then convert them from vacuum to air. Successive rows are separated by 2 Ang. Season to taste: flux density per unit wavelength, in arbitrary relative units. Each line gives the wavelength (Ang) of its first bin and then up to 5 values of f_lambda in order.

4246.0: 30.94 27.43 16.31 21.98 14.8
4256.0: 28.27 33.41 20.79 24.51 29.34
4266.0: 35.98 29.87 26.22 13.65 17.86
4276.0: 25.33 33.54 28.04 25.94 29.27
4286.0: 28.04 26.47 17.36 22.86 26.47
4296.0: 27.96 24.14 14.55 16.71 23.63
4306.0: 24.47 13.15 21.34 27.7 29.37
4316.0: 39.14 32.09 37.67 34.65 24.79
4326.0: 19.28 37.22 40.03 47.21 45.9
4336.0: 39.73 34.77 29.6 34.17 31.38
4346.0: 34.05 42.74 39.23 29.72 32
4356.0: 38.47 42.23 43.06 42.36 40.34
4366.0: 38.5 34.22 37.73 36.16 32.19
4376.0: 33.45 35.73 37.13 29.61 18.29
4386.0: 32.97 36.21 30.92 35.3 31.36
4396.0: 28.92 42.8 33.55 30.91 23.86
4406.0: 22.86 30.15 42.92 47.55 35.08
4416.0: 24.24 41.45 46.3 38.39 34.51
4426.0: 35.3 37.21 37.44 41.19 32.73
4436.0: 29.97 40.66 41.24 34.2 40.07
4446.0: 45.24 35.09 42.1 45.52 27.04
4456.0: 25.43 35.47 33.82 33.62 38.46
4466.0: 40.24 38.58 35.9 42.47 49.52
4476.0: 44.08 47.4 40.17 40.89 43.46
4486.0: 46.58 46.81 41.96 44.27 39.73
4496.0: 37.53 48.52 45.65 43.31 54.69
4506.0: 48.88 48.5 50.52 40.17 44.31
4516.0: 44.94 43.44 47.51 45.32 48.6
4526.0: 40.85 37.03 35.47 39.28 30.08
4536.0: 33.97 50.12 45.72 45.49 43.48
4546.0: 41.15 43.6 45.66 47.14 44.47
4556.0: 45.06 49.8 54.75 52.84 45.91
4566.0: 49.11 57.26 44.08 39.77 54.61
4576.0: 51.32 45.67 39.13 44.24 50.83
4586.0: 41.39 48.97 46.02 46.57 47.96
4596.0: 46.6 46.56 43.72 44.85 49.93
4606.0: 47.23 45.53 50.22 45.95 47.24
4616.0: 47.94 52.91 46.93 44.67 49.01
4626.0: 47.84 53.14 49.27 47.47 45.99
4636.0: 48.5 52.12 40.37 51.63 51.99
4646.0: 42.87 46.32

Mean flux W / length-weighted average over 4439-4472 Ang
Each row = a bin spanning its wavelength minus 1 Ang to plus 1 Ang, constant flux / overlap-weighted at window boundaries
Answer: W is 37.2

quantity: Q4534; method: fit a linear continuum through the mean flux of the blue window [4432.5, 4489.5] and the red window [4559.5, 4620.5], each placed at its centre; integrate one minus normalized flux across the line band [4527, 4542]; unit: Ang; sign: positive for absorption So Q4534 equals 1.6 Ang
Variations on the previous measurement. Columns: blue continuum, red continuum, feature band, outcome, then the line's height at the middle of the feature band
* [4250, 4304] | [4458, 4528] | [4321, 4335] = -3.1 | 29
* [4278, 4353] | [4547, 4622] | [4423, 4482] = 0.9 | 38.7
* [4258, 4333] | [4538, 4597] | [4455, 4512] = -2.1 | 40.8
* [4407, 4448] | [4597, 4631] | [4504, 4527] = -2.0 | 42.5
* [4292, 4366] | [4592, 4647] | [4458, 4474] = 0.5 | 39.5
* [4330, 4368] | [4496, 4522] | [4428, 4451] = 2.5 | 42.7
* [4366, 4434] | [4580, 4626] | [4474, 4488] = -1.8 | 39.4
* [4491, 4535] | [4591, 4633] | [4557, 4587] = -1.3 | 46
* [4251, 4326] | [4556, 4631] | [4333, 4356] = -4.8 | 29.7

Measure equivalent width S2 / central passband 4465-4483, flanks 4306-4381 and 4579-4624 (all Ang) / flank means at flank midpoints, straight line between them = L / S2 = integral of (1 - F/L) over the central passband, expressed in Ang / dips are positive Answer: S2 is -0.61 Ang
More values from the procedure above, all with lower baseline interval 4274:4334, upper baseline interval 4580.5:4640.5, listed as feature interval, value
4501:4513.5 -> -2.10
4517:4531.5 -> -0.25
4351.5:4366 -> -3.44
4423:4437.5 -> 0.04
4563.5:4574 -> -0.79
